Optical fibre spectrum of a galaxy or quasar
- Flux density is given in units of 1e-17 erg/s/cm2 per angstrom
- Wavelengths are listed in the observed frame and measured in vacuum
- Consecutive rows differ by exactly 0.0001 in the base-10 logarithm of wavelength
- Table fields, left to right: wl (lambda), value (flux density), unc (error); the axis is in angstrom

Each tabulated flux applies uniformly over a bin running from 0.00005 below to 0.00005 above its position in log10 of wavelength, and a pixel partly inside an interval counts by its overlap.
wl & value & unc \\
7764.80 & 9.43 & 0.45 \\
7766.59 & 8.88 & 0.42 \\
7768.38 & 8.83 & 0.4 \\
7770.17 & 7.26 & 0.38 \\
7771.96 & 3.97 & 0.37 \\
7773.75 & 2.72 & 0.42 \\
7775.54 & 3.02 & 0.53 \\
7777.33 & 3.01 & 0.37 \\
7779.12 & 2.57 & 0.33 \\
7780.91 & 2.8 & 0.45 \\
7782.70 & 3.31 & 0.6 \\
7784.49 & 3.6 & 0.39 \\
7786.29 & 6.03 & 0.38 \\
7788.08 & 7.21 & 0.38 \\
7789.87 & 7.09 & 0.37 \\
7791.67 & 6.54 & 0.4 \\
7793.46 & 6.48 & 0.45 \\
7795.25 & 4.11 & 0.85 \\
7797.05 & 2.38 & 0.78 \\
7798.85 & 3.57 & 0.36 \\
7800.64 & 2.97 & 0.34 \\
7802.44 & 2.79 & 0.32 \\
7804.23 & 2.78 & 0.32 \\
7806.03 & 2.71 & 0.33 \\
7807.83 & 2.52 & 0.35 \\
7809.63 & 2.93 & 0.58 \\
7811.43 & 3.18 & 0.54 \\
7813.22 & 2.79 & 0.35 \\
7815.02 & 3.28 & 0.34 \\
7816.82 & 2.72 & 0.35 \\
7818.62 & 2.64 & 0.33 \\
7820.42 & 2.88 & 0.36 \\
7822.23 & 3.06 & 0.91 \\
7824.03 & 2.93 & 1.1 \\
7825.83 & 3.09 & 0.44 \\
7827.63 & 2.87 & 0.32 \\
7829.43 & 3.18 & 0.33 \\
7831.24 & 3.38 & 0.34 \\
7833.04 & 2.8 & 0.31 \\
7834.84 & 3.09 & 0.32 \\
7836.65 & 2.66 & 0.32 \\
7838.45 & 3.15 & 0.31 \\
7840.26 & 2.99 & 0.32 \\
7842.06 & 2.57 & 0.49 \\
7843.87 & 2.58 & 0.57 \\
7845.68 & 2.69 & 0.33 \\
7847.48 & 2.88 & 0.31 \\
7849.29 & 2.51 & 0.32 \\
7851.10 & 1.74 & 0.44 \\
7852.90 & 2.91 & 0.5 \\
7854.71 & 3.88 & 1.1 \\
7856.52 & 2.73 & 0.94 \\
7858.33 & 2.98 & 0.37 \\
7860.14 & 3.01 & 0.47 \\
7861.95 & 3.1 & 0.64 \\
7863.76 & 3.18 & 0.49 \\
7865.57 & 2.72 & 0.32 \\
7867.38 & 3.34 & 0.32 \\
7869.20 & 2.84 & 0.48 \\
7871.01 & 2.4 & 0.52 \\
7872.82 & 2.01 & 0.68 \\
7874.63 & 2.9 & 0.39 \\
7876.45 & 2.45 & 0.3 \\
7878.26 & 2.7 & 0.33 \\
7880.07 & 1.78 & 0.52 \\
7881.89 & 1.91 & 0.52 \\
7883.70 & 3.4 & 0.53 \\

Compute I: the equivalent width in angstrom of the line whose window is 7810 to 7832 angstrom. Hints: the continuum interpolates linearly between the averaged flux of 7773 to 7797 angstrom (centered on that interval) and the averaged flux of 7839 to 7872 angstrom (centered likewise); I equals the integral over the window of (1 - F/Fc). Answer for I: 3.75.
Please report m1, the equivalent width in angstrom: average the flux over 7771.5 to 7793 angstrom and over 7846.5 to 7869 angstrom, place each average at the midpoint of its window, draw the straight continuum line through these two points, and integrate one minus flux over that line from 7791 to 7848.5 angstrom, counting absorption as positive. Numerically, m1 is 8.1 angstrom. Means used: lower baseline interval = 4.38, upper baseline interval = 2.91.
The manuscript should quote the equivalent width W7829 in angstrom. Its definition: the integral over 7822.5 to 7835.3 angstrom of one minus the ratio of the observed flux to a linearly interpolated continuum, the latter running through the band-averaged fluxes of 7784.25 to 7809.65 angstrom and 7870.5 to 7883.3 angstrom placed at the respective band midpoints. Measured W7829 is 1.7 angstrom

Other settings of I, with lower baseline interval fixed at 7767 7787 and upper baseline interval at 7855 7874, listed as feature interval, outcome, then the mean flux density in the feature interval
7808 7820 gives 2.7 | 2.9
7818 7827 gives 1.7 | 2.93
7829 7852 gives 3.6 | 2.78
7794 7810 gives 3.6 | 3.05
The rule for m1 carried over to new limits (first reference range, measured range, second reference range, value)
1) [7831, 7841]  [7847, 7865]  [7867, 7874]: -0.8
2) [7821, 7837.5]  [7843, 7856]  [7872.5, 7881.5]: -0.1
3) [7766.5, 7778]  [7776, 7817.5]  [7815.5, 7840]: 4.2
